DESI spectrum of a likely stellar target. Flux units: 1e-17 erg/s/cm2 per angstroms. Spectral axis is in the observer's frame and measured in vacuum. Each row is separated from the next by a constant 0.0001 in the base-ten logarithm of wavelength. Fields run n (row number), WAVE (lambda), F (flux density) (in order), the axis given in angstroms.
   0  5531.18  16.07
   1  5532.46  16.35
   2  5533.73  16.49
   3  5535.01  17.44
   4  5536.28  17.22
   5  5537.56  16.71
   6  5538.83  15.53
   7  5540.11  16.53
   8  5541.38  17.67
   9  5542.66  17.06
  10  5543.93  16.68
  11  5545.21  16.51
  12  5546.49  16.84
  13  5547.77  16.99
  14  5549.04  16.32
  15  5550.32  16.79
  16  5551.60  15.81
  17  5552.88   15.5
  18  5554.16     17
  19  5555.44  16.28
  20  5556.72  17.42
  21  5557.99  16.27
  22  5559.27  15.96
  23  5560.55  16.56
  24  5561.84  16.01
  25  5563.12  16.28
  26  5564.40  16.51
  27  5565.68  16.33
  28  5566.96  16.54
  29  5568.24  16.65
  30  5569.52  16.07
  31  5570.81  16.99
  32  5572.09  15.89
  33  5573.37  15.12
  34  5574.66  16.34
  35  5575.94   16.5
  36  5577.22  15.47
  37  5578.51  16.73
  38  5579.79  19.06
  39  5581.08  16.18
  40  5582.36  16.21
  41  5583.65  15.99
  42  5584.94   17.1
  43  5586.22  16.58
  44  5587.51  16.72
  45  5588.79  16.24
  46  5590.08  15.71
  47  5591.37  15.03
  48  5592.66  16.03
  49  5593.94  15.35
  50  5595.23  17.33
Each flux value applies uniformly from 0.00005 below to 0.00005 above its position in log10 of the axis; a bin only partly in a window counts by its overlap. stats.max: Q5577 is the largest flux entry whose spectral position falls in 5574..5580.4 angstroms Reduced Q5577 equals 19.06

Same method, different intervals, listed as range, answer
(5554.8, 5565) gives 17.42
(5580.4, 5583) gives 16.21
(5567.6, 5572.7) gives 16.99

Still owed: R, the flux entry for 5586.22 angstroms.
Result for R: 16.58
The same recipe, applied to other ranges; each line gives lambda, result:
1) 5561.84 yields 16.01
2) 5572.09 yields 15.89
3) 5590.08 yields 15.71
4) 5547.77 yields 16.99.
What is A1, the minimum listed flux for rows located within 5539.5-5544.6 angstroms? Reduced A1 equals 16.53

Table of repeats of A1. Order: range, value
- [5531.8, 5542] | 15.53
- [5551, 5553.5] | 15.5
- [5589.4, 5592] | 15.03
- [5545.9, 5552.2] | 15.81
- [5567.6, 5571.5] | 16.07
